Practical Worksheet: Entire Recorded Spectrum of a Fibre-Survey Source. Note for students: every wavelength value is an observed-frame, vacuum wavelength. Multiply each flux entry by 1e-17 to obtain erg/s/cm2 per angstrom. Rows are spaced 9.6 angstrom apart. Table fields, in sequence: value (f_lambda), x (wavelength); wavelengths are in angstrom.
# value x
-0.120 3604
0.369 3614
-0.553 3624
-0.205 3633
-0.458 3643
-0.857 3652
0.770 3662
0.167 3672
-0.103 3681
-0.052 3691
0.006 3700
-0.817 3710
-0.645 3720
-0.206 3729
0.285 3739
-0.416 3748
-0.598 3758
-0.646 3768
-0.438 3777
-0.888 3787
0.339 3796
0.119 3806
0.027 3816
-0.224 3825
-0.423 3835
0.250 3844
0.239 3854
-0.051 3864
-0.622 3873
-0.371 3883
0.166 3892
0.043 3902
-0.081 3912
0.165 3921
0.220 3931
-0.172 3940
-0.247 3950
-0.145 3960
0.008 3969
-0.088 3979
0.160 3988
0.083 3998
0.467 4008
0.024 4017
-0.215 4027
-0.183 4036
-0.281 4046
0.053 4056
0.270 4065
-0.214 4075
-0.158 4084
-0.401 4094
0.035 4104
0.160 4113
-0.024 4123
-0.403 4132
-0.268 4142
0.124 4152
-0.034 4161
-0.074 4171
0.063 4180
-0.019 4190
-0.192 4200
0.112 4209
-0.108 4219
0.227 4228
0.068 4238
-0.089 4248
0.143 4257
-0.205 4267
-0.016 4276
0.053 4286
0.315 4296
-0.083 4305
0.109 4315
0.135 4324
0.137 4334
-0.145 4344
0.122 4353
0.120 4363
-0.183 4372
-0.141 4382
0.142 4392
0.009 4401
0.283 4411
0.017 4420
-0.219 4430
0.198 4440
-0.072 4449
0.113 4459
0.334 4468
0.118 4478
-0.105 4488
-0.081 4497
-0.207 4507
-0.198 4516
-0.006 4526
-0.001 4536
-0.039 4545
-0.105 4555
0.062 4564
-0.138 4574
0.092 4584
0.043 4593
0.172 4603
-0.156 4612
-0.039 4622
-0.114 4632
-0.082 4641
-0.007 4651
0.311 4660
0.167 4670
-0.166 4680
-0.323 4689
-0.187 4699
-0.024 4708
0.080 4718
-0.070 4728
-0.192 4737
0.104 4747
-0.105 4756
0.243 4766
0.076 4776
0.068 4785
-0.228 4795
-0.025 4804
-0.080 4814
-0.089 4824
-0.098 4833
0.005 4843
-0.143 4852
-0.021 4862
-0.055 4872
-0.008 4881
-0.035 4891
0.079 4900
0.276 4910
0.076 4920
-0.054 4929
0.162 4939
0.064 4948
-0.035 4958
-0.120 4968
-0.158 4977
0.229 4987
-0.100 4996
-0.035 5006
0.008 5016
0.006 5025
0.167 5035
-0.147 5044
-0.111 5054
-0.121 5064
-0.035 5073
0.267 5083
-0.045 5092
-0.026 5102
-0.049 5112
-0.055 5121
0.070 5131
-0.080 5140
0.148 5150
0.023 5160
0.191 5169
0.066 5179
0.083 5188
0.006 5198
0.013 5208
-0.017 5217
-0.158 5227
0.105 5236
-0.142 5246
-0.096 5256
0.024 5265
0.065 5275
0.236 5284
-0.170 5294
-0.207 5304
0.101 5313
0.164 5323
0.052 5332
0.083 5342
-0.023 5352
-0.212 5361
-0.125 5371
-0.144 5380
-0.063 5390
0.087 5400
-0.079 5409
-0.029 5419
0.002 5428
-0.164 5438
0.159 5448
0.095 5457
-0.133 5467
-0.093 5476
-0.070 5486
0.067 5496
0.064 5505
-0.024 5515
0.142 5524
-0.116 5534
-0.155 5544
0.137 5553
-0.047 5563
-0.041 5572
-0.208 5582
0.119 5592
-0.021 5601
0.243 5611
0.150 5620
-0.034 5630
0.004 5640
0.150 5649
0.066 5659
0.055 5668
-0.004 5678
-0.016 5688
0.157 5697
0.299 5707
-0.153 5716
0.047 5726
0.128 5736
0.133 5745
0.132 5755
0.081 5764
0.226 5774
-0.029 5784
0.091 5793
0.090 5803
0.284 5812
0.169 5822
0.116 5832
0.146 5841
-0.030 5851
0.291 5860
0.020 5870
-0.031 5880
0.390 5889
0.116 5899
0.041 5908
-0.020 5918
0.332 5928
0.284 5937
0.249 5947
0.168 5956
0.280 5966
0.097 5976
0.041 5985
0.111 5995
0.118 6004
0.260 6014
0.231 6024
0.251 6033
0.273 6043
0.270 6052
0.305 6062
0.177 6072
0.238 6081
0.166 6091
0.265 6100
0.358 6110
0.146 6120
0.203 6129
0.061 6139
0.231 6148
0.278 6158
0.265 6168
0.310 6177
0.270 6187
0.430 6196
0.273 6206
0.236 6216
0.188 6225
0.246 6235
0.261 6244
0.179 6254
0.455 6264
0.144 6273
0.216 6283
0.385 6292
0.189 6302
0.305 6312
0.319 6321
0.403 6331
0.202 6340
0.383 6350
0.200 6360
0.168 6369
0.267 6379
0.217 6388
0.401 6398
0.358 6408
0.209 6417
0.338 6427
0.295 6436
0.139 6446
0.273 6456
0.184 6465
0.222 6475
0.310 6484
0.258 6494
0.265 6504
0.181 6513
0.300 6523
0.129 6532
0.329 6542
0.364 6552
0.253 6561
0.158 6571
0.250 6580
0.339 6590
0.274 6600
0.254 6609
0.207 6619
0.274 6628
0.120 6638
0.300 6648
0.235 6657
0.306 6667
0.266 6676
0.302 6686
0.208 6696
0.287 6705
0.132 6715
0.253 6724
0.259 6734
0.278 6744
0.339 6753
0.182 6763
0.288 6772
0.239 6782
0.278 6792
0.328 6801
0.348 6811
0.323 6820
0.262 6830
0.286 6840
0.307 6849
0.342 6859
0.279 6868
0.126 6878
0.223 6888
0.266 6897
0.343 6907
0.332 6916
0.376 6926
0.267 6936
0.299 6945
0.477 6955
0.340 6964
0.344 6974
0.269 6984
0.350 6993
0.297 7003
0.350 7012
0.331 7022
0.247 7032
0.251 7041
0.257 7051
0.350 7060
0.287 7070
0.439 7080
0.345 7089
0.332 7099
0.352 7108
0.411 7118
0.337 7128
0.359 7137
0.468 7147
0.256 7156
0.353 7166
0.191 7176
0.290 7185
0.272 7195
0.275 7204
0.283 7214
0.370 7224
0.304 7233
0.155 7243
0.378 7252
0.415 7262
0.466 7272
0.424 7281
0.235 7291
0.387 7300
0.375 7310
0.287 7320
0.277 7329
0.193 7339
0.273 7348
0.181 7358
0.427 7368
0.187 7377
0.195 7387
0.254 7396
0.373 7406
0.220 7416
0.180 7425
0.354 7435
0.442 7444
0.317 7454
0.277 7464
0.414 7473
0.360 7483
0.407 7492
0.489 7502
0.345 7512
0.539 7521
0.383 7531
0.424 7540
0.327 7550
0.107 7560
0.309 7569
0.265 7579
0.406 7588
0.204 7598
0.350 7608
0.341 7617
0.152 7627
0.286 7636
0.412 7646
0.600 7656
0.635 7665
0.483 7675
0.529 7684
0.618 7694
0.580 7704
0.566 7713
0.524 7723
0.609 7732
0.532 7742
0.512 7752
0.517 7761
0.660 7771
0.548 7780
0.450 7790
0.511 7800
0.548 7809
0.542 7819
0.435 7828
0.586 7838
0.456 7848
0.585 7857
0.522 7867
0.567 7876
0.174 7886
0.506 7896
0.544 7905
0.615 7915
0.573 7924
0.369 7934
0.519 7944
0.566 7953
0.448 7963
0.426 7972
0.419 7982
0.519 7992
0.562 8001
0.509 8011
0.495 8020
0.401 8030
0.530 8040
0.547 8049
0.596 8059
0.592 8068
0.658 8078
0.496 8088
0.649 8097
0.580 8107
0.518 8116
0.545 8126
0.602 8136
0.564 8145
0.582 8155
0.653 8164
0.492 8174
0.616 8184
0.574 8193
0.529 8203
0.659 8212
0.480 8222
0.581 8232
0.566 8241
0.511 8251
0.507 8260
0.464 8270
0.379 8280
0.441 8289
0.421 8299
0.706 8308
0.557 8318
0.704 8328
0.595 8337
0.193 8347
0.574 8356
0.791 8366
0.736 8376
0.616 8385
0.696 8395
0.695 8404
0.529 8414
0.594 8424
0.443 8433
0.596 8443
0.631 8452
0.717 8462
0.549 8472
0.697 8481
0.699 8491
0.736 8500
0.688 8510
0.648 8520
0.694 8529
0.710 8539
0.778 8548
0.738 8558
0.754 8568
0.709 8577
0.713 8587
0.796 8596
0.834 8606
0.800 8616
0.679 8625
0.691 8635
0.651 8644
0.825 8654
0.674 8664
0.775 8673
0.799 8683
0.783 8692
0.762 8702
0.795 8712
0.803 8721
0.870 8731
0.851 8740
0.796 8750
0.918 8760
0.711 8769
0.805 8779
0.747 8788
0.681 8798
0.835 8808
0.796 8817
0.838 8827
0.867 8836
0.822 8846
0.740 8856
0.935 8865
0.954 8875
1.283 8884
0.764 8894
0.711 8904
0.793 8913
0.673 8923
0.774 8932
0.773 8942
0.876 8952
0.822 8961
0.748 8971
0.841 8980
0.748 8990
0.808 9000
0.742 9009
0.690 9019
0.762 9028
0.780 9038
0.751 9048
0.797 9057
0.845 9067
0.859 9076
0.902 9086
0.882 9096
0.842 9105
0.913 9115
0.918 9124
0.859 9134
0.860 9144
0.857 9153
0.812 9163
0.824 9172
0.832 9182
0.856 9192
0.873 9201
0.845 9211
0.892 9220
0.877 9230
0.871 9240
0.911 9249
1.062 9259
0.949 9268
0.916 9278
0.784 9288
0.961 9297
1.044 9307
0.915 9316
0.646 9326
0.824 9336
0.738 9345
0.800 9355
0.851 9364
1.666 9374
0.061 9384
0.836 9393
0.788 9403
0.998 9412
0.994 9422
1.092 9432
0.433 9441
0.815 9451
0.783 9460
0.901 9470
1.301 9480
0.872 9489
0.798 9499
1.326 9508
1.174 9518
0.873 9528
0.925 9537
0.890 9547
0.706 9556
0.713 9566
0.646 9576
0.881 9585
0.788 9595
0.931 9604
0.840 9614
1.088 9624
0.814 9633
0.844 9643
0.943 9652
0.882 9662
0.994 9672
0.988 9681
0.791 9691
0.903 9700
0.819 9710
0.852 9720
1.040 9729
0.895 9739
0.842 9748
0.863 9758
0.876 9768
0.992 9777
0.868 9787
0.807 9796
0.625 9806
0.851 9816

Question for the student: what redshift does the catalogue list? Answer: 0.92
